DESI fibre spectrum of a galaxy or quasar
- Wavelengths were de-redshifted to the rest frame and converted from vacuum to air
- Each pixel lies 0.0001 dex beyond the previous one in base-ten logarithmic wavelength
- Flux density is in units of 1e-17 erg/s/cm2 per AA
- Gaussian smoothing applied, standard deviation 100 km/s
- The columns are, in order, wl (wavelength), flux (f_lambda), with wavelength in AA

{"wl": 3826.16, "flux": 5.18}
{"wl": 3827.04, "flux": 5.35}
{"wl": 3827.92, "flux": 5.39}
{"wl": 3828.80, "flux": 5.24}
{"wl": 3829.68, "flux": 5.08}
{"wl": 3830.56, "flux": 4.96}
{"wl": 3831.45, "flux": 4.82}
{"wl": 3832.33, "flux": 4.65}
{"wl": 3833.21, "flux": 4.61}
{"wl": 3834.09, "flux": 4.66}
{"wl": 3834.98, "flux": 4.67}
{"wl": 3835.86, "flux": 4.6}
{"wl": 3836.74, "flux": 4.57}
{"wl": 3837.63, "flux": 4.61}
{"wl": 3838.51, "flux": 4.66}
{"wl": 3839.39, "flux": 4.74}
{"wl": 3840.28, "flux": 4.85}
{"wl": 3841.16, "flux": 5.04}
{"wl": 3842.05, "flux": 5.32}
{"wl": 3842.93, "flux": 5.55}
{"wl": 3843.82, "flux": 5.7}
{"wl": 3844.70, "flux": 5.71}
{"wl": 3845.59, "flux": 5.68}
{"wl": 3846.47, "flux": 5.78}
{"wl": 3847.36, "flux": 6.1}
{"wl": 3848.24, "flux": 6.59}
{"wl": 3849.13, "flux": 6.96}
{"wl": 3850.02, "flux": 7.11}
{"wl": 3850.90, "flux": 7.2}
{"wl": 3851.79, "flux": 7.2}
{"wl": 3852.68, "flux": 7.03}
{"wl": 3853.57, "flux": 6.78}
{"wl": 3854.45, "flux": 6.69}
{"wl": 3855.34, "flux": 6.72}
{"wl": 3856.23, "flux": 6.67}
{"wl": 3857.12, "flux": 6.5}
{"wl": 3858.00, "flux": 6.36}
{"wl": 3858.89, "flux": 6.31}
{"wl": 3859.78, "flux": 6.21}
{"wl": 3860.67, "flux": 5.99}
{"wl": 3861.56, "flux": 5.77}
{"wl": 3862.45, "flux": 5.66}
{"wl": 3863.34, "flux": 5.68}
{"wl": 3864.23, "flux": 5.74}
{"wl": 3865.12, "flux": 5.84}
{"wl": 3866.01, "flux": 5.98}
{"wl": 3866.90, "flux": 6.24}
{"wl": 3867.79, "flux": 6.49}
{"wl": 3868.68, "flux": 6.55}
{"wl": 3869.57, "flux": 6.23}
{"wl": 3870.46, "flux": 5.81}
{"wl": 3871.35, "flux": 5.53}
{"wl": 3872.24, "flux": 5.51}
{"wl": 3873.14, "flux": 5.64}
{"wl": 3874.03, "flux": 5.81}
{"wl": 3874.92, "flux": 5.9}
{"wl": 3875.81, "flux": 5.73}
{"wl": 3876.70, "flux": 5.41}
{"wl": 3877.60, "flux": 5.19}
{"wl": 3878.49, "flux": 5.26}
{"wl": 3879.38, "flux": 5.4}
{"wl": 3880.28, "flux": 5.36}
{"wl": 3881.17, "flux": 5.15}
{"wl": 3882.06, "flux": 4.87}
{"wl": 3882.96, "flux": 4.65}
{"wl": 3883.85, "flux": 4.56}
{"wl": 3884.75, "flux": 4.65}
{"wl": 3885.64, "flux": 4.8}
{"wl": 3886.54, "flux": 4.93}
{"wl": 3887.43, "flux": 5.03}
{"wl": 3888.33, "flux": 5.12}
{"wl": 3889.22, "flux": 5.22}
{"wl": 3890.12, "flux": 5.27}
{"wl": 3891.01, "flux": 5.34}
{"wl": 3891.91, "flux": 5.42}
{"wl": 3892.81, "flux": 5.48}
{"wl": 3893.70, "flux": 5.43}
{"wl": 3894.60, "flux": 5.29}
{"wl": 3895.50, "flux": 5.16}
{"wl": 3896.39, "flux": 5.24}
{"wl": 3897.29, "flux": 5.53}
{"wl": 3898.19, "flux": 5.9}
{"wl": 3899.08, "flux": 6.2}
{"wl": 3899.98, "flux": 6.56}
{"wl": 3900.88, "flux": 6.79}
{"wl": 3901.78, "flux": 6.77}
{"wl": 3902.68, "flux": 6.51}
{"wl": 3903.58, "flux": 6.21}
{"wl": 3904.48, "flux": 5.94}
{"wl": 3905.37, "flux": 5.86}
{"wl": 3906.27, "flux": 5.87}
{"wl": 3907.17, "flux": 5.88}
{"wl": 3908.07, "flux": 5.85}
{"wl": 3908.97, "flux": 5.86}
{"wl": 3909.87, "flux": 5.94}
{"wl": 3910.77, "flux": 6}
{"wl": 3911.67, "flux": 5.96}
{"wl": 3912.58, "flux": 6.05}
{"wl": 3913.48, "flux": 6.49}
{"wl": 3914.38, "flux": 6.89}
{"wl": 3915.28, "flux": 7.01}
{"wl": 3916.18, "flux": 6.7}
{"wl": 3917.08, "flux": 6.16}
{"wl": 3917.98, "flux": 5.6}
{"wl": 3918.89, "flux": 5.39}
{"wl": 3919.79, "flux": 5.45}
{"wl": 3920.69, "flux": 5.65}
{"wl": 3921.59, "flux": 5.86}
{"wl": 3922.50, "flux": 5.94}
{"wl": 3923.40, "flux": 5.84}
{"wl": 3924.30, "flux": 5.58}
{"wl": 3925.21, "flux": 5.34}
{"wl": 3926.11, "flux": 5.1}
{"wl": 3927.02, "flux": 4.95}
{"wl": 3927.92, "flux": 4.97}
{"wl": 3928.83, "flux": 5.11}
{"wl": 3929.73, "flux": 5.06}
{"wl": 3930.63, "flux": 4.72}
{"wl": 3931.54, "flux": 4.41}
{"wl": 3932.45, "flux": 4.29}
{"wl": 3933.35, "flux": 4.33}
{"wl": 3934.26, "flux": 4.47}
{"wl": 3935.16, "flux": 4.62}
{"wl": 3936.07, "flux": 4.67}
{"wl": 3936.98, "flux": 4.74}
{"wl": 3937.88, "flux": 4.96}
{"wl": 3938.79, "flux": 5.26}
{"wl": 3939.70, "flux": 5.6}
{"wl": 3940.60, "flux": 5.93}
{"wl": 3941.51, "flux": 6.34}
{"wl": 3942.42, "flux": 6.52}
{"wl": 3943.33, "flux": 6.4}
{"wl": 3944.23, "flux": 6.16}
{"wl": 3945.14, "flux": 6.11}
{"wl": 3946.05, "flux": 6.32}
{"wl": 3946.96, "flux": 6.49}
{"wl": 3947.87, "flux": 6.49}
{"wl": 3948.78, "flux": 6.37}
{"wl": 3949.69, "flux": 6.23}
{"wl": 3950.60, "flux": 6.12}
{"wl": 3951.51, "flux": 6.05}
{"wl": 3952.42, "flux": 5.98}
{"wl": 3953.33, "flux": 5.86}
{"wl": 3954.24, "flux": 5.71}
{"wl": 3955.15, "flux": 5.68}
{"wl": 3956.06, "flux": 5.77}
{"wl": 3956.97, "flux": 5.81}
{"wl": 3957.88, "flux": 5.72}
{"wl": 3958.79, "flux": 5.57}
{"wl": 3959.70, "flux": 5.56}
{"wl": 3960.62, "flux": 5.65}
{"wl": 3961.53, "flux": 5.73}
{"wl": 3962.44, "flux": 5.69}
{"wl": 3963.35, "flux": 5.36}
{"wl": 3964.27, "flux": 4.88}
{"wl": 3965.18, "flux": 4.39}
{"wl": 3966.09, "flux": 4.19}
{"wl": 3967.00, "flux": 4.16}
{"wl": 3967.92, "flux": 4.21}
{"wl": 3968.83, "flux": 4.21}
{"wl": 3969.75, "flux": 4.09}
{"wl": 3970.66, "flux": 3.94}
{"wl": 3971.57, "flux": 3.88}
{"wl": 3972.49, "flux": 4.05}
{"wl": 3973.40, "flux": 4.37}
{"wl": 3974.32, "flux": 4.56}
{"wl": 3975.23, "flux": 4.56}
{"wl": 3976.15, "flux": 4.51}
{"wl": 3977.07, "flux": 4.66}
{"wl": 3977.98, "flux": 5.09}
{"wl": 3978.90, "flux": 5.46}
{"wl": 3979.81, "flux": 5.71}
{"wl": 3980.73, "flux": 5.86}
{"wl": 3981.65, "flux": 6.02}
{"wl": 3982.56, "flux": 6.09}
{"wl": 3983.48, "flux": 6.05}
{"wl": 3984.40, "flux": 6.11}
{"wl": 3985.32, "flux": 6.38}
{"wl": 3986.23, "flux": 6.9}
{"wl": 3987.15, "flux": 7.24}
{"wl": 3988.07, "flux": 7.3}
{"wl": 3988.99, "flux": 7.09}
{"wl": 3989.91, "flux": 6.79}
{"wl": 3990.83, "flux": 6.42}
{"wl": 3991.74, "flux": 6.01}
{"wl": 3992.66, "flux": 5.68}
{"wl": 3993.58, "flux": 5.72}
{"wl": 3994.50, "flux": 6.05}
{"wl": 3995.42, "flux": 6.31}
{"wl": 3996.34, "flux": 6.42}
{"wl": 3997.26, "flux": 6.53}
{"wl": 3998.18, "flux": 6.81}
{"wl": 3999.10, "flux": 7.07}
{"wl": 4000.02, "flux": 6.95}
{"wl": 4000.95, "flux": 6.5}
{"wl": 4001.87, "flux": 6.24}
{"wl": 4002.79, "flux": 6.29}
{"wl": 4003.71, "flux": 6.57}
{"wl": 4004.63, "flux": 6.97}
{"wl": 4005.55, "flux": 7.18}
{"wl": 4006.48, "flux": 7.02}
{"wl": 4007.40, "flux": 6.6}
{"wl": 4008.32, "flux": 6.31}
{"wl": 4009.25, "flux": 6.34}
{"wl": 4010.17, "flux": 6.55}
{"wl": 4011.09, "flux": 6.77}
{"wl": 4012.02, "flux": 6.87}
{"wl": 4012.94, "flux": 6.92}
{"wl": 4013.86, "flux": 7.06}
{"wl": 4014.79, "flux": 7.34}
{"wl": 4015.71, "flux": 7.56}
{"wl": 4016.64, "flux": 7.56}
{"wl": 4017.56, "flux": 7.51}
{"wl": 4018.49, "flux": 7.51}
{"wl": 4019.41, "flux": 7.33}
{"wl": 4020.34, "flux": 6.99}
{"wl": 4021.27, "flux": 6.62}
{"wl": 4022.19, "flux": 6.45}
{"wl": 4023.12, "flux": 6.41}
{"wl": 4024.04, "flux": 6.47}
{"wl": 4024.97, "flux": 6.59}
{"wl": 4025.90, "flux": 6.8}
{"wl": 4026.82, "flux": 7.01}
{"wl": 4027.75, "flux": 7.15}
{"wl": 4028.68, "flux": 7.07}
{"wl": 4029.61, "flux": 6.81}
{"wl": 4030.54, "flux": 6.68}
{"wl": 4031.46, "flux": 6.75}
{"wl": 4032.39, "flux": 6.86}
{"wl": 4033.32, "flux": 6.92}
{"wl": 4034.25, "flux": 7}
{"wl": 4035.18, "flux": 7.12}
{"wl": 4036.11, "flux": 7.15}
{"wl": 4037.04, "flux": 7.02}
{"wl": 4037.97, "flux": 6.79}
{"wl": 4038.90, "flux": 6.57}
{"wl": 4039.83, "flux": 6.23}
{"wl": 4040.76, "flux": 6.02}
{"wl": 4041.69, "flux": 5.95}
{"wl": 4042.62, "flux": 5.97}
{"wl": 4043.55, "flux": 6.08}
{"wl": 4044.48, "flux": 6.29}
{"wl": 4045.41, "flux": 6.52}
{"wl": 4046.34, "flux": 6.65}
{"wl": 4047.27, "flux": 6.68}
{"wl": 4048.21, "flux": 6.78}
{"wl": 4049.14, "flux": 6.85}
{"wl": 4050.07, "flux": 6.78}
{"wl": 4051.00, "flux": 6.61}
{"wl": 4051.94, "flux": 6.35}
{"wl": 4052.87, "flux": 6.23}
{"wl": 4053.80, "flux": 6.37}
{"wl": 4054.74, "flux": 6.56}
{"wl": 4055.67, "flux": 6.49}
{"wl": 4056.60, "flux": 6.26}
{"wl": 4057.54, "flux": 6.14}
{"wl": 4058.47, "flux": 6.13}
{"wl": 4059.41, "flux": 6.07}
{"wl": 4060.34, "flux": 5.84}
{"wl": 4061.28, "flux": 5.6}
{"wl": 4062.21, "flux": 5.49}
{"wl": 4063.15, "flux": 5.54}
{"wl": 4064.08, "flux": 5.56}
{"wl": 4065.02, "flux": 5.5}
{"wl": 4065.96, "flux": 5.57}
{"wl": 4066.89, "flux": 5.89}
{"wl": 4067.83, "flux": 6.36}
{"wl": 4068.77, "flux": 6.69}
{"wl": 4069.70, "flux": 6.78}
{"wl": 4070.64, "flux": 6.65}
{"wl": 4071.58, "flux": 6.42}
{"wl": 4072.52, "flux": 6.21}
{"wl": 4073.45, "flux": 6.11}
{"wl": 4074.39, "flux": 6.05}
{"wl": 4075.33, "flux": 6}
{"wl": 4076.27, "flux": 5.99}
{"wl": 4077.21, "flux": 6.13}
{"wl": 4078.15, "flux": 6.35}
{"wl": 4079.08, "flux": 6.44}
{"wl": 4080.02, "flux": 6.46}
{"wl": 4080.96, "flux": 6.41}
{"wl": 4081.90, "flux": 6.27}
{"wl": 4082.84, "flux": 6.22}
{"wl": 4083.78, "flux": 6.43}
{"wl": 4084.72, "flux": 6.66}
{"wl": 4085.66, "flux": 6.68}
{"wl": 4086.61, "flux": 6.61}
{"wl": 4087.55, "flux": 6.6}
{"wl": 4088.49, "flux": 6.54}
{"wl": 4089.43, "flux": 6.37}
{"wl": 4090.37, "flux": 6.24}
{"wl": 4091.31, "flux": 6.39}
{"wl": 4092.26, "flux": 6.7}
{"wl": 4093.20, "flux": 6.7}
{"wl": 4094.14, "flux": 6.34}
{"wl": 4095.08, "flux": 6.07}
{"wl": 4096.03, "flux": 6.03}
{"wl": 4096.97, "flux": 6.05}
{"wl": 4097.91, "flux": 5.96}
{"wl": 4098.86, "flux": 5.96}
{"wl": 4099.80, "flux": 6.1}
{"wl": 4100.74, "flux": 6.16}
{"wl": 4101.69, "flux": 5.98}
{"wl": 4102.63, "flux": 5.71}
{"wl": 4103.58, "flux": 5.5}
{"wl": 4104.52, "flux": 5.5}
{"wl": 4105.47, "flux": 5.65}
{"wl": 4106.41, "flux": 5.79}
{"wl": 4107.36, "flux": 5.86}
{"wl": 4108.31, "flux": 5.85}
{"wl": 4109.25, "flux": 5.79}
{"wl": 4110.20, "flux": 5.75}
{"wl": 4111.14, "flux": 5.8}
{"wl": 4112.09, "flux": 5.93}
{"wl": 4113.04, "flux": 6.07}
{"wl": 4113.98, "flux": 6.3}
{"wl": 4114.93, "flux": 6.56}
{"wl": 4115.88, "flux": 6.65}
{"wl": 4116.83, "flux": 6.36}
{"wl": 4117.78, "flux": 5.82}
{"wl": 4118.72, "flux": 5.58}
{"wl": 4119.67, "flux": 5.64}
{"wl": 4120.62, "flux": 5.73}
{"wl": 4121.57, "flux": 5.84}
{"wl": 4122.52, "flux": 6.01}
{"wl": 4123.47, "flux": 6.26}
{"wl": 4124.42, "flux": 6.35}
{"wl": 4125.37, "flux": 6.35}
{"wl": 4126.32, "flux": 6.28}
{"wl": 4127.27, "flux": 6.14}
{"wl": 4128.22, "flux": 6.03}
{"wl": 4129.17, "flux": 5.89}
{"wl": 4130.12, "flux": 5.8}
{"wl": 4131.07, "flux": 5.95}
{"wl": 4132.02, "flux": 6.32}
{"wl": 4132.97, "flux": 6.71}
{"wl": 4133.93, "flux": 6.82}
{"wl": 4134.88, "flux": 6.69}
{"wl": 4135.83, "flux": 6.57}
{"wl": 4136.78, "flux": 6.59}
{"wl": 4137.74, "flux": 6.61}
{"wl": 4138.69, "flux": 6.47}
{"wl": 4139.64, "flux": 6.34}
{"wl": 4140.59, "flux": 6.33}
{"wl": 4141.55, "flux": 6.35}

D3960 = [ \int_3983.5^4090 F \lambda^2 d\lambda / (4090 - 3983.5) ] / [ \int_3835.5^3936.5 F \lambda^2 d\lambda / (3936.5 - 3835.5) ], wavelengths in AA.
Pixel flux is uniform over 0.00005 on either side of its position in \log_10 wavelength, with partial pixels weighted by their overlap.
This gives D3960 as 1.2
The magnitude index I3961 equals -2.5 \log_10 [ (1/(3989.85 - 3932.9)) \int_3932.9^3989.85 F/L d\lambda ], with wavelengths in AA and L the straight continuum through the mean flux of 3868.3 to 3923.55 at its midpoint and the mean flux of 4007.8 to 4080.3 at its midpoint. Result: 0.11 mag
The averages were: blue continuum 5.7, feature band 5.5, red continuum 6.52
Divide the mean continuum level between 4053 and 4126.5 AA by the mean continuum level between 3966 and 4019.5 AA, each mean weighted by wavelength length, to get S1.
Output 1.0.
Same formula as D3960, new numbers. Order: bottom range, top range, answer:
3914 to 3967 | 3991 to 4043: 1.25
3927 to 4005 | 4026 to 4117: 1.18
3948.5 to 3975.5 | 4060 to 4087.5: 1.27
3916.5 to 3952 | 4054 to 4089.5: 1.20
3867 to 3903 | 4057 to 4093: 1.23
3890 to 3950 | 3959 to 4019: 1.08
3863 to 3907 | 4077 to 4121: 1.22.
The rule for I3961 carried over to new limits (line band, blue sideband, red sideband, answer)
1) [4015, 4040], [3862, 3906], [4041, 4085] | -0.137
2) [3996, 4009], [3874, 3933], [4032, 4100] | -0.108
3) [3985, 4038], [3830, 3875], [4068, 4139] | -0.123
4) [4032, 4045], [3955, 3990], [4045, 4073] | -0.092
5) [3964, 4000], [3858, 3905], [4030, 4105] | 0.085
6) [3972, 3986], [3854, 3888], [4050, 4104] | 0.125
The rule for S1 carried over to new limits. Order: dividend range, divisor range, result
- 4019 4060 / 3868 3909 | 1.18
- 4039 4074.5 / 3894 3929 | 1.06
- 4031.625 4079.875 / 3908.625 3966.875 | 1.13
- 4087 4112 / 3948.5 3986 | 1.15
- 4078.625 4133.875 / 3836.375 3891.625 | 1.07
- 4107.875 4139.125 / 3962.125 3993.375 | 1.15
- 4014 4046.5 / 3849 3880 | 1.11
